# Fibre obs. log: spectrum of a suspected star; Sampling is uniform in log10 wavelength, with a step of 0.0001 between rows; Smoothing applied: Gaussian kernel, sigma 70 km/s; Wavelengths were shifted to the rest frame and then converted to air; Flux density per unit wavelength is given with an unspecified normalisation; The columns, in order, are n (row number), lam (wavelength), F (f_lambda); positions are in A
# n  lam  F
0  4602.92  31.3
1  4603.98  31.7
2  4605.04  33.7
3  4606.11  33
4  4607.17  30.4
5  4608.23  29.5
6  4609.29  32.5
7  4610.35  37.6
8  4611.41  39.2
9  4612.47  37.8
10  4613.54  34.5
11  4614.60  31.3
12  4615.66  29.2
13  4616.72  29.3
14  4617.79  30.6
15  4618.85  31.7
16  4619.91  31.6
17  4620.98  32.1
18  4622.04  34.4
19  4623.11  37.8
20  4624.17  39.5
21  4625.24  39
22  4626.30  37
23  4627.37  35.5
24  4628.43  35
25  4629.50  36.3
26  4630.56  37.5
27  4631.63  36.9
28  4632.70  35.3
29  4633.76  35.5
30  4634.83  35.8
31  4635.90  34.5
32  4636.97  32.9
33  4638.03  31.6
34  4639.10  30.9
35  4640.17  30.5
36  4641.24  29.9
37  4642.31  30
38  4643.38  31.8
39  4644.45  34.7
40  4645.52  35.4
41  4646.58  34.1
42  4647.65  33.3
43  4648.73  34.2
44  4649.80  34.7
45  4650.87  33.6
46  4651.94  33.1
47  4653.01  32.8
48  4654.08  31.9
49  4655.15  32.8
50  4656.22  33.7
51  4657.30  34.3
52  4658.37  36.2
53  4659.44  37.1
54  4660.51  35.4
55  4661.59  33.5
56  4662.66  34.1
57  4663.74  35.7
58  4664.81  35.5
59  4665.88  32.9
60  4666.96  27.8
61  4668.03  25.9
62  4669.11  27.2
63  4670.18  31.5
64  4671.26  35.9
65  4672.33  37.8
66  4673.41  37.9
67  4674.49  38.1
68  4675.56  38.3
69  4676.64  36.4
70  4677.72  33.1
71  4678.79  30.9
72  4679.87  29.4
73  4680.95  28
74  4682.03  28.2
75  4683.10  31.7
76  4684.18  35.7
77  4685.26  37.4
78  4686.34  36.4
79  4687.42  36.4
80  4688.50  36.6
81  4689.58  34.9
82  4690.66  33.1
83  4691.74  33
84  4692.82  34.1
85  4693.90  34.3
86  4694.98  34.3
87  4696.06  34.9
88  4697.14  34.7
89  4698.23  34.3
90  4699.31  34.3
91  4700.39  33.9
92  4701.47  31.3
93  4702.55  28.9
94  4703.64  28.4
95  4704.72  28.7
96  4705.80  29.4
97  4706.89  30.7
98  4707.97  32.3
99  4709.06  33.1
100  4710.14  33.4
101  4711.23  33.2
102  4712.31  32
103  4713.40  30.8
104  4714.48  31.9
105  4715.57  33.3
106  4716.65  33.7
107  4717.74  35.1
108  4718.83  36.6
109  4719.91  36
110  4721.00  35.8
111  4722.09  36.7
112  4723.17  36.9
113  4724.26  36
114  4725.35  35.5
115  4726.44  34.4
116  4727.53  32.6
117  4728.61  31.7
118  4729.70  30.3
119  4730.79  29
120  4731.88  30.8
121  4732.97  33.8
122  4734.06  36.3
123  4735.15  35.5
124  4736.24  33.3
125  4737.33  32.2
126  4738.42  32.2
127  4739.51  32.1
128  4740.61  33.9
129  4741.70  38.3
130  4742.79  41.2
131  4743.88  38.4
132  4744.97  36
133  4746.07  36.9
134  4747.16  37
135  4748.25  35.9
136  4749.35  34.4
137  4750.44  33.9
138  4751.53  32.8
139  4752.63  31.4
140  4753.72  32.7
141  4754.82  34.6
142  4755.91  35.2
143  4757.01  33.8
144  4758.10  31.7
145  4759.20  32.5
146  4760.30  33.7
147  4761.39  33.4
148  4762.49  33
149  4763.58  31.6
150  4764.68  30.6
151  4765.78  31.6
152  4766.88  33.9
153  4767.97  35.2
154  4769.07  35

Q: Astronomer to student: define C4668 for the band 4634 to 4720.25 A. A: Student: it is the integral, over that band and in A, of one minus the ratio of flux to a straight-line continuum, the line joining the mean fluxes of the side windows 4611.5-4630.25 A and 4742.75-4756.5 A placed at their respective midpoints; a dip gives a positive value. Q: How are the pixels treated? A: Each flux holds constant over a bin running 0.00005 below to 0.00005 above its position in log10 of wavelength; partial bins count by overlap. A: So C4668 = 3.7 A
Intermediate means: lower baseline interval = 34.4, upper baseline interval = 35.2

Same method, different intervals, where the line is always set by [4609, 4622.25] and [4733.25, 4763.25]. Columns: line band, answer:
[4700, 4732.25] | 1.4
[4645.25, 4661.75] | -0.3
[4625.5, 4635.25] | -0.8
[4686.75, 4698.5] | -0.2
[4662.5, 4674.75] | 0.2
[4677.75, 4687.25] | 0.4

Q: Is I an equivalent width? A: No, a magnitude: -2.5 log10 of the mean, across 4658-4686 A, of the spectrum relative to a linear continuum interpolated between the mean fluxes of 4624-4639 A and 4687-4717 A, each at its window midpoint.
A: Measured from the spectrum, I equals 0.016 mag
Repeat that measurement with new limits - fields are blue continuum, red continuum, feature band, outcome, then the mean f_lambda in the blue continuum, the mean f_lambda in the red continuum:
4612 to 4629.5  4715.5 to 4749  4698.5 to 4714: 0.10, 34.2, 34.8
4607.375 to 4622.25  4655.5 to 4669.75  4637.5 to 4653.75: 0.01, 32.9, 33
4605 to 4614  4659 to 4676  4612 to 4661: 0.00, 34.2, 34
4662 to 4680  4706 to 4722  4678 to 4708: 0.02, 33.5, 33.4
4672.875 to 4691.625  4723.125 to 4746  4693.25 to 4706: 0.06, 34.2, 34.3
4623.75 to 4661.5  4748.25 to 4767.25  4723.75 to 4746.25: -0.03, 34.3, 33.1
